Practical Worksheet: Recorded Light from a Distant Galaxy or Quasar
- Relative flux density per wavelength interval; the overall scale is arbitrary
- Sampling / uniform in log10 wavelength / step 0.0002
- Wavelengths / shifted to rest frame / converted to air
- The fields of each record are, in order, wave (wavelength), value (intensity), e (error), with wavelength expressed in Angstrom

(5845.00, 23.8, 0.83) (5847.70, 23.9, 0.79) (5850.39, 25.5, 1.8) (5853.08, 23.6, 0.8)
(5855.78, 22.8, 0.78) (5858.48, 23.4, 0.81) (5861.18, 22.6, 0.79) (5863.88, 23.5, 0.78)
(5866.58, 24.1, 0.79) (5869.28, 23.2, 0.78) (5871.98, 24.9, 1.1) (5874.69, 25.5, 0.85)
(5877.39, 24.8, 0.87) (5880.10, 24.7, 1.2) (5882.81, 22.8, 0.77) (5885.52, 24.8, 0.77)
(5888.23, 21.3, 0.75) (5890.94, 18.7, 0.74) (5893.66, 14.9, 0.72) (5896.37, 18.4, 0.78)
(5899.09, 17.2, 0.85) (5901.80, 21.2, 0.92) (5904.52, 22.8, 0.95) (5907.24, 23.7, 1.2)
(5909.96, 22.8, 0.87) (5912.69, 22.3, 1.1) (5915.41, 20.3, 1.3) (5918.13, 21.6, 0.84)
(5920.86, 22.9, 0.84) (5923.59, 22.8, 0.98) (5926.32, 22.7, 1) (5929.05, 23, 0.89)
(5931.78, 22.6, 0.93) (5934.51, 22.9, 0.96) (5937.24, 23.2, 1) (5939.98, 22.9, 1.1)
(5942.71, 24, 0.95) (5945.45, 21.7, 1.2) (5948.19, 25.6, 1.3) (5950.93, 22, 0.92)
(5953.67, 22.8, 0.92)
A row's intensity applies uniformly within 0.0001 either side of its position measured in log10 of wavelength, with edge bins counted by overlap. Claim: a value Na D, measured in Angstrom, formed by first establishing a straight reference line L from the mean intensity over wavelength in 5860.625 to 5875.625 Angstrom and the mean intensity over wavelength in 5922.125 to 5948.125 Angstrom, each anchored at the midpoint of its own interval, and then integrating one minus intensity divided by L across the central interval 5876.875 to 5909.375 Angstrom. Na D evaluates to 3.3 Angstrom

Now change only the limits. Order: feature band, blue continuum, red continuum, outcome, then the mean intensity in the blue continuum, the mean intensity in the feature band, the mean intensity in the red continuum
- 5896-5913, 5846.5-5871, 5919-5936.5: 1.31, 23.6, 21.3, 22.8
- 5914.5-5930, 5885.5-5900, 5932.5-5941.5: -0.47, 18.8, 22.2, 23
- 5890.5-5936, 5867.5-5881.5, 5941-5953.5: 4.93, 24.6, 21.3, 23.3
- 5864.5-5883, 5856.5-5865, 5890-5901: -3.00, 23.1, 24.4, 17.4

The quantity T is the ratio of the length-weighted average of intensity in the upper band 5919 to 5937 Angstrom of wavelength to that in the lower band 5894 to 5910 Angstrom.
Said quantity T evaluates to 1.11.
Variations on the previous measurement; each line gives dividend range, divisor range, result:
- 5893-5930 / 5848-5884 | 0.89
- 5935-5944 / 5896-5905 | 1.18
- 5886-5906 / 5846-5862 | 0.82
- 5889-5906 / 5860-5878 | 0.79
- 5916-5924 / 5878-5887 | 0.92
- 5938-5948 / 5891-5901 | 1.34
